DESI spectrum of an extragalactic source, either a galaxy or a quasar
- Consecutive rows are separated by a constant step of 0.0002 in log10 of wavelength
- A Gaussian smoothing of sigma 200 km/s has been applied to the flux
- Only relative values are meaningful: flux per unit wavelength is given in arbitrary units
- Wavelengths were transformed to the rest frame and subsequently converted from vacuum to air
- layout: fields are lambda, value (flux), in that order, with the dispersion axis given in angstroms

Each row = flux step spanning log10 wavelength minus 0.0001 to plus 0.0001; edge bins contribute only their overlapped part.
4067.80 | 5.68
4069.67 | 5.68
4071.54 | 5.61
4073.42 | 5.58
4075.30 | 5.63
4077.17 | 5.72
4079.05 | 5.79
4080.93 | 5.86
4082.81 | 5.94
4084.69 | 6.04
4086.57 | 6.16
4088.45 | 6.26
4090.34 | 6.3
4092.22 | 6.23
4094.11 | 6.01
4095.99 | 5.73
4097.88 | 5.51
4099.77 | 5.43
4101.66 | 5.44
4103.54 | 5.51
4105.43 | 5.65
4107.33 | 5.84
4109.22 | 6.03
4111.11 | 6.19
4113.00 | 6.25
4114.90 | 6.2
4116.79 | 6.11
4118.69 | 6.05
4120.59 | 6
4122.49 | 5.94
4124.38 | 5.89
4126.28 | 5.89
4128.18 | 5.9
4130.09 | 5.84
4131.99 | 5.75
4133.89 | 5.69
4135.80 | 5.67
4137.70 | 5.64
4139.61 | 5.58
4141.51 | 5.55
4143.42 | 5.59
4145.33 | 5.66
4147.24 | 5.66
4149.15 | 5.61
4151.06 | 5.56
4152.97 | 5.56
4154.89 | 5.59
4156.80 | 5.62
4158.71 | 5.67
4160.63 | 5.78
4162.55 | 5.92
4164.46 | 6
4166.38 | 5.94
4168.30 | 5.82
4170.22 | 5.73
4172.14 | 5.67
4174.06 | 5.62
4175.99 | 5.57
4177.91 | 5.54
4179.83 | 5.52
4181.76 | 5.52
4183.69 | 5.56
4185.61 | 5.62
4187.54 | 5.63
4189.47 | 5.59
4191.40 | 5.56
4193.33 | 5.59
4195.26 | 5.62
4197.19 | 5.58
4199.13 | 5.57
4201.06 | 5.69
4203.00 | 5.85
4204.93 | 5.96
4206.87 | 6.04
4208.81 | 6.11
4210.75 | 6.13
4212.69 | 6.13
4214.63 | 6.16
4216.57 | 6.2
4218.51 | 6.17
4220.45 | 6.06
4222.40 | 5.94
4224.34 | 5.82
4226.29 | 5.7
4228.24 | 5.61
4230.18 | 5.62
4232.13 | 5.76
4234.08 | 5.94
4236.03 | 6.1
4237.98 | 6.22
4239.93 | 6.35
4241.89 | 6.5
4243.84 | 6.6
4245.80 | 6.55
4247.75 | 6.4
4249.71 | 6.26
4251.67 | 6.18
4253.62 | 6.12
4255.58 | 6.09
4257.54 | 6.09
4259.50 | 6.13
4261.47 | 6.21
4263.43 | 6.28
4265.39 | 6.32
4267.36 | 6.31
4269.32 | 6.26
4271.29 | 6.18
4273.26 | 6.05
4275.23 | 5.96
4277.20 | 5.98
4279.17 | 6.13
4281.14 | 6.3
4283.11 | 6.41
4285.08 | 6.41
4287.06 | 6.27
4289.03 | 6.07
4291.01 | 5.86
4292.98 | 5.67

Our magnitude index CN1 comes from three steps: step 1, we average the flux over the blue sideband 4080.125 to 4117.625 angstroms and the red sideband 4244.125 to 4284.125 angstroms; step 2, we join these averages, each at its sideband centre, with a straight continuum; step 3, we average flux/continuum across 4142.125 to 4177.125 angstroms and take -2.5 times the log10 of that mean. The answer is 0.06 mag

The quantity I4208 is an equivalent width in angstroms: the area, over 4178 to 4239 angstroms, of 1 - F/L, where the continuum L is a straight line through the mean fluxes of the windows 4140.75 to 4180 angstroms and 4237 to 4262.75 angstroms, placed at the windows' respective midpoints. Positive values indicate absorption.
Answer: 1.9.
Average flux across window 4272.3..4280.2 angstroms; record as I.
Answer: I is 6.03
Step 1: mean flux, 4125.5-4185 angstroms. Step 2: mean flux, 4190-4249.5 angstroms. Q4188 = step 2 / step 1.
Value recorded 1.1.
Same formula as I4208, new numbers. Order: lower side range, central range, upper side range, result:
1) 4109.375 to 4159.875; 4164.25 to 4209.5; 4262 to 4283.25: 1.90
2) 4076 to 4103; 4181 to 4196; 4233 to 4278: 1.22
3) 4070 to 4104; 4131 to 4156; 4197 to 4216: 1.08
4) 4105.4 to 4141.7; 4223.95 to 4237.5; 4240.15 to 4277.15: 0.80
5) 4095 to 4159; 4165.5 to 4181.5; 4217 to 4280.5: 0.63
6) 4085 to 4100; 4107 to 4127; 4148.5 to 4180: -0.54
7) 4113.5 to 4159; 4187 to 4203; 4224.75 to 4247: 0.90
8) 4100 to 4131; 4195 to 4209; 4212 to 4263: 0.60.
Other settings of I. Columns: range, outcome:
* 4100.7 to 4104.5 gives 5.49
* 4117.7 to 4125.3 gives 5.97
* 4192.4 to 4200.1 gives 5.59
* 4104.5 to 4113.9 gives 5.99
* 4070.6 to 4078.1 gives 5.64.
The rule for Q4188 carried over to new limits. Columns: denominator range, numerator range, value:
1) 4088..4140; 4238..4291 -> 1.06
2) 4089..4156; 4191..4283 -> 1.04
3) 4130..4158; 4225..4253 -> 1.09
